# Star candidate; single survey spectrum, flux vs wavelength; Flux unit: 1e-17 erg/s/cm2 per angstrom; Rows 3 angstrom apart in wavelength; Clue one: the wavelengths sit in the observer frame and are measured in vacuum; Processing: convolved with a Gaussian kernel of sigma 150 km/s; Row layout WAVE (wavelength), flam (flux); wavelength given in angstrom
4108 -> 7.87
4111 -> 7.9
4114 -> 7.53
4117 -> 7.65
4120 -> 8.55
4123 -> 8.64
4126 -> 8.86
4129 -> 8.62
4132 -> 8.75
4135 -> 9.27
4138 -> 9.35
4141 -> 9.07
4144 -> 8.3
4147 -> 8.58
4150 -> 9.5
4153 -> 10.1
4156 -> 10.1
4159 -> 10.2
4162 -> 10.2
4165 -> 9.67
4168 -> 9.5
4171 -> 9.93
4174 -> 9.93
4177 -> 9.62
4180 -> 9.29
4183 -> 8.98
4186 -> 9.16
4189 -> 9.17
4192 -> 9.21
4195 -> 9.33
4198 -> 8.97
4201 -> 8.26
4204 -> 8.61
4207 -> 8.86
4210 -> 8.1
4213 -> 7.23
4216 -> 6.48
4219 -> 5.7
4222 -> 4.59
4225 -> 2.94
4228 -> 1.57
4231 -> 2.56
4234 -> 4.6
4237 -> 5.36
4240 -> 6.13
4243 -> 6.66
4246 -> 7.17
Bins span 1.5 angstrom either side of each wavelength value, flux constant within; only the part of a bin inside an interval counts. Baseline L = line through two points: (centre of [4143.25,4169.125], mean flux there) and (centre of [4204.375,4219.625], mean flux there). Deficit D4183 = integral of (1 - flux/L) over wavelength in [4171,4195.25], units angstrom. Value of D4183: -2.3 angstrom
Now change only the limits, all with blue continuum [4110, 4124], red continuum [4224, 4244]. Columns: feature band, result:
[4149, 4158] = -4.1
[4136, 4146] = -2.3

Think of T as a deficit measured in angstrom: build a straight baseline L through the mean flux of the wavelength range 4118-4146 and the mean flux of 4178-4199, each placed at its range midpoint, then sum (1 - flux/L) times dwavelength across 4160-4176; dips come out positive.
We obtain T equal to -1.4 angstrom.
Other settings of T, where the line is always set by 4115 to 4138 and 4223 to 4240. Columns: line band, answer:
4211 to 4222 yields -4.7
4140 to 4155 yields -3.0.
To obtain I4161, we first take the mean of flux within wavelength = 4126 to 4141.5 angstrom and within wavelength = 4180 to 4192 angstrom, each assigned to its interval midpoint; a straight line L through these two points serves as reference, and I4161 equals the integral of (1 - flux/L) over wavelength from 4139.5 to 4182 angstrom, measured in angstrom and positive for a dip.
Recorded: -2.3 angstrom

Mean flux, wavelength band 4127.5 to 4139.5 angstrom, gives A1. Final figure 9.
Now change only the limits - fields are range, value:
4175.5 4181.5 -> 9.46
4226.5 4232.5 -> 2.06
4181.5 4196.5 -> 9.17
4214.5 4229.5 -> 4.26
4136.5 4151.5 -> 8.96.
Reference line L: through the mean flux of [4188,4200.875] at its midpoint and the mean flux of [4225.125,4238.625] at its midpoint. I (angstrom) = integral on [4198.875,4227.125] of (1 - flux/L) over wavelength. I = -1.0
